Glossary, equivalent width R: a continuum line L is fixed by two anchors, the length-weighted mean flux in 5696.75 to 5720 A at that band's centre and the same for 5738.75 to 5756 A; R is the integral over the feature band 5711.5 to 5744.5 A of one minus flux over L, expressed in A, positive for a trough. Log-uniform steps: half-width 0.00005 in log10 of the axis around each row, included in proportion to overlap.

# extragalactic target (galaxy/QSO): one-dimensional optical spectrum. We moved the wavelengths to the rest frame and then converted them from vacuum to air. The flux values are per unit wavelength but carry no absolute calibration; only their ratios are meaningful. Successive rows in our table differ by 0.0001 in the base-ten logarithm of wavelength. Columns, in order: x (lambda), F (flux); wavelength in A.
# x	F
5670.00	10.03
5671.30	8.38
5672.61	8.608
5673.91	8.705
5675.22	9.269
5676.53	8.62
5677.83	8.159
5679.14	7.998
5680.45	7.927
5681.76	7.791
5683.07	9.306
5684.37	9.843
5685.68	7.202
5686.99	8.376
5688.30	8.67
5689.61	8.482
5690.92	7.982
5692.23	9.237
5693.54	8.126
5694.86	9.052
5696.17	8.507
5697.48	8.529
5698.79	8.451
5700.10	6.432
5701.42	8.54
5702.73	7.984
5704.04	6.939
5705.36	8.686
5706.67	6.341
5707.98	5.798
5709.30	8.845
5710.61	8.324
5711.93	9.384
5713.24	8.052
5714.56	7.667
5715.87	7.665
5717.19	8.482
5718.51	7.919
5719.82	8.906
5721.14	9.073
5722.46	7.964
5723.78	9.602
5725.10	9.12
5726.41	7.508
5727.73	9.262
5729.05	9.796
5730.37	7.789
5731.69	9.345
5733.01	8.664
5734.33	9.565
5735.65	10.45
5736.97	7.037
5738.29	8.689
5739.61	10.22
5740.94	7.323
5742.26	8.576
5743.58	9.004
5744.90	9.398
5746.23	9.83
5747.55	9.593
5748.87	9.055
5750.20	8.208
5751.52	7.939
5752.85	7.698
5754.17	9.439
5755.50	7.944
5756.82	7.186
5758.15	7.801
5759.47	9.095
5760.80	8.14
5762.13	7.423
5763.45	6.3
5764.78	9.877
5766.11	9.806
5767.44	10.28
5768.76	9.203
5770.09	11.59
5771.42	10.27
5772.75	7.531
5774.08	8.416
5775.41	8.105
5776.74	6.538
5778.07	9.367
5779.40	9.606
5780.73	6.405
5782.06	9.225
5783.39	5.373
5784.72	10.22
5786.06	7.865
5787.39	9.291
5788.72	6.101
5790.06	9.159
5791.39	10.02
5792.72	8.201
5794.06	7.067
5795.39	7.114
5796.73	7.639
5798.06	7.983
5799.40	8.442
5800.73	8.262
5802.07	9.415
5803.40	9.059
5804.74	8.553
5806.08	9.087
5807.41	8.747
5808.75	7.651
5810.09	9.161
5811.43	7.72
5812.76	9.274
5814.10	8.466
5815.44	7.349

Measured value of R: -1.3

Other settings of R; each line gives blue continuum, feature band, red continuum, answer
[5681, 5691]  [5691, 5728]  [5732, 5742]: 1.88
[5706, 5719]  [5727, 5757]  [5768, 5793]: -2.38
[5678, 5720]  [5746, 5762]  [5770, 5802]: -0.36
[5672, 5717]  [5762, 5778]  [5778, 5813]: -1.02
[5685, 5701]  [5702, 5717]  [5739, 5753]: 1.11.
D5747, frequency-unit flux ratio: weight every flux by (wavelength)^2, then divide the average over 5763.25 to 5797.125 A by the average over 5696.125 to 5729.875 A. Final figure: 1.1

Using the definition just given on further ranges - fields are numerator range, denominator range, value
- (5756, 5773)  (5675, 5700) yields 1.07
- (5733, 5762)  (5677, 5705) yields 1.07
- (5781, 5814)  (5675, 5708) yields 1.06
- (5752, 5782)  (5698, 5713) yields 1.12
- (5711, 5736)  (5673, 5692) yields 1.04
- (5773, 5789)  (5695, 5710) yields 1.07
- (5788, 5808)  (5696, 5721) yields 1.08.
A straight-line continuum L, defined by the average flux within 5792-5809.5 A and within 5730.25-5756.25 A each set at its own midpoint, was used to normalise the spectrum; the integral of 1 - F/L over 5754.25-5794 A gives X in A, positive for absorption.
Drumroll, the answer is 0.1 A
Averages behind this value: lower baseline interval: 8.8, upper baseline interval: 8.26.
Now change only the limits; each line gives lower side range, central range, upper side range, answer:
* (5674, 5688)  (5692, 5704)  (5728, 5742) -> 0.5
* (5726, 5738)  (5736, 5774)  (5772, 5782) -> -1.3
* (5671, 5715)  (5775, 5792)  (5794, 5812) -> 0.1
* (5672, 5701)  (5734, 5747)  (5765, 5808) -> -0.8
